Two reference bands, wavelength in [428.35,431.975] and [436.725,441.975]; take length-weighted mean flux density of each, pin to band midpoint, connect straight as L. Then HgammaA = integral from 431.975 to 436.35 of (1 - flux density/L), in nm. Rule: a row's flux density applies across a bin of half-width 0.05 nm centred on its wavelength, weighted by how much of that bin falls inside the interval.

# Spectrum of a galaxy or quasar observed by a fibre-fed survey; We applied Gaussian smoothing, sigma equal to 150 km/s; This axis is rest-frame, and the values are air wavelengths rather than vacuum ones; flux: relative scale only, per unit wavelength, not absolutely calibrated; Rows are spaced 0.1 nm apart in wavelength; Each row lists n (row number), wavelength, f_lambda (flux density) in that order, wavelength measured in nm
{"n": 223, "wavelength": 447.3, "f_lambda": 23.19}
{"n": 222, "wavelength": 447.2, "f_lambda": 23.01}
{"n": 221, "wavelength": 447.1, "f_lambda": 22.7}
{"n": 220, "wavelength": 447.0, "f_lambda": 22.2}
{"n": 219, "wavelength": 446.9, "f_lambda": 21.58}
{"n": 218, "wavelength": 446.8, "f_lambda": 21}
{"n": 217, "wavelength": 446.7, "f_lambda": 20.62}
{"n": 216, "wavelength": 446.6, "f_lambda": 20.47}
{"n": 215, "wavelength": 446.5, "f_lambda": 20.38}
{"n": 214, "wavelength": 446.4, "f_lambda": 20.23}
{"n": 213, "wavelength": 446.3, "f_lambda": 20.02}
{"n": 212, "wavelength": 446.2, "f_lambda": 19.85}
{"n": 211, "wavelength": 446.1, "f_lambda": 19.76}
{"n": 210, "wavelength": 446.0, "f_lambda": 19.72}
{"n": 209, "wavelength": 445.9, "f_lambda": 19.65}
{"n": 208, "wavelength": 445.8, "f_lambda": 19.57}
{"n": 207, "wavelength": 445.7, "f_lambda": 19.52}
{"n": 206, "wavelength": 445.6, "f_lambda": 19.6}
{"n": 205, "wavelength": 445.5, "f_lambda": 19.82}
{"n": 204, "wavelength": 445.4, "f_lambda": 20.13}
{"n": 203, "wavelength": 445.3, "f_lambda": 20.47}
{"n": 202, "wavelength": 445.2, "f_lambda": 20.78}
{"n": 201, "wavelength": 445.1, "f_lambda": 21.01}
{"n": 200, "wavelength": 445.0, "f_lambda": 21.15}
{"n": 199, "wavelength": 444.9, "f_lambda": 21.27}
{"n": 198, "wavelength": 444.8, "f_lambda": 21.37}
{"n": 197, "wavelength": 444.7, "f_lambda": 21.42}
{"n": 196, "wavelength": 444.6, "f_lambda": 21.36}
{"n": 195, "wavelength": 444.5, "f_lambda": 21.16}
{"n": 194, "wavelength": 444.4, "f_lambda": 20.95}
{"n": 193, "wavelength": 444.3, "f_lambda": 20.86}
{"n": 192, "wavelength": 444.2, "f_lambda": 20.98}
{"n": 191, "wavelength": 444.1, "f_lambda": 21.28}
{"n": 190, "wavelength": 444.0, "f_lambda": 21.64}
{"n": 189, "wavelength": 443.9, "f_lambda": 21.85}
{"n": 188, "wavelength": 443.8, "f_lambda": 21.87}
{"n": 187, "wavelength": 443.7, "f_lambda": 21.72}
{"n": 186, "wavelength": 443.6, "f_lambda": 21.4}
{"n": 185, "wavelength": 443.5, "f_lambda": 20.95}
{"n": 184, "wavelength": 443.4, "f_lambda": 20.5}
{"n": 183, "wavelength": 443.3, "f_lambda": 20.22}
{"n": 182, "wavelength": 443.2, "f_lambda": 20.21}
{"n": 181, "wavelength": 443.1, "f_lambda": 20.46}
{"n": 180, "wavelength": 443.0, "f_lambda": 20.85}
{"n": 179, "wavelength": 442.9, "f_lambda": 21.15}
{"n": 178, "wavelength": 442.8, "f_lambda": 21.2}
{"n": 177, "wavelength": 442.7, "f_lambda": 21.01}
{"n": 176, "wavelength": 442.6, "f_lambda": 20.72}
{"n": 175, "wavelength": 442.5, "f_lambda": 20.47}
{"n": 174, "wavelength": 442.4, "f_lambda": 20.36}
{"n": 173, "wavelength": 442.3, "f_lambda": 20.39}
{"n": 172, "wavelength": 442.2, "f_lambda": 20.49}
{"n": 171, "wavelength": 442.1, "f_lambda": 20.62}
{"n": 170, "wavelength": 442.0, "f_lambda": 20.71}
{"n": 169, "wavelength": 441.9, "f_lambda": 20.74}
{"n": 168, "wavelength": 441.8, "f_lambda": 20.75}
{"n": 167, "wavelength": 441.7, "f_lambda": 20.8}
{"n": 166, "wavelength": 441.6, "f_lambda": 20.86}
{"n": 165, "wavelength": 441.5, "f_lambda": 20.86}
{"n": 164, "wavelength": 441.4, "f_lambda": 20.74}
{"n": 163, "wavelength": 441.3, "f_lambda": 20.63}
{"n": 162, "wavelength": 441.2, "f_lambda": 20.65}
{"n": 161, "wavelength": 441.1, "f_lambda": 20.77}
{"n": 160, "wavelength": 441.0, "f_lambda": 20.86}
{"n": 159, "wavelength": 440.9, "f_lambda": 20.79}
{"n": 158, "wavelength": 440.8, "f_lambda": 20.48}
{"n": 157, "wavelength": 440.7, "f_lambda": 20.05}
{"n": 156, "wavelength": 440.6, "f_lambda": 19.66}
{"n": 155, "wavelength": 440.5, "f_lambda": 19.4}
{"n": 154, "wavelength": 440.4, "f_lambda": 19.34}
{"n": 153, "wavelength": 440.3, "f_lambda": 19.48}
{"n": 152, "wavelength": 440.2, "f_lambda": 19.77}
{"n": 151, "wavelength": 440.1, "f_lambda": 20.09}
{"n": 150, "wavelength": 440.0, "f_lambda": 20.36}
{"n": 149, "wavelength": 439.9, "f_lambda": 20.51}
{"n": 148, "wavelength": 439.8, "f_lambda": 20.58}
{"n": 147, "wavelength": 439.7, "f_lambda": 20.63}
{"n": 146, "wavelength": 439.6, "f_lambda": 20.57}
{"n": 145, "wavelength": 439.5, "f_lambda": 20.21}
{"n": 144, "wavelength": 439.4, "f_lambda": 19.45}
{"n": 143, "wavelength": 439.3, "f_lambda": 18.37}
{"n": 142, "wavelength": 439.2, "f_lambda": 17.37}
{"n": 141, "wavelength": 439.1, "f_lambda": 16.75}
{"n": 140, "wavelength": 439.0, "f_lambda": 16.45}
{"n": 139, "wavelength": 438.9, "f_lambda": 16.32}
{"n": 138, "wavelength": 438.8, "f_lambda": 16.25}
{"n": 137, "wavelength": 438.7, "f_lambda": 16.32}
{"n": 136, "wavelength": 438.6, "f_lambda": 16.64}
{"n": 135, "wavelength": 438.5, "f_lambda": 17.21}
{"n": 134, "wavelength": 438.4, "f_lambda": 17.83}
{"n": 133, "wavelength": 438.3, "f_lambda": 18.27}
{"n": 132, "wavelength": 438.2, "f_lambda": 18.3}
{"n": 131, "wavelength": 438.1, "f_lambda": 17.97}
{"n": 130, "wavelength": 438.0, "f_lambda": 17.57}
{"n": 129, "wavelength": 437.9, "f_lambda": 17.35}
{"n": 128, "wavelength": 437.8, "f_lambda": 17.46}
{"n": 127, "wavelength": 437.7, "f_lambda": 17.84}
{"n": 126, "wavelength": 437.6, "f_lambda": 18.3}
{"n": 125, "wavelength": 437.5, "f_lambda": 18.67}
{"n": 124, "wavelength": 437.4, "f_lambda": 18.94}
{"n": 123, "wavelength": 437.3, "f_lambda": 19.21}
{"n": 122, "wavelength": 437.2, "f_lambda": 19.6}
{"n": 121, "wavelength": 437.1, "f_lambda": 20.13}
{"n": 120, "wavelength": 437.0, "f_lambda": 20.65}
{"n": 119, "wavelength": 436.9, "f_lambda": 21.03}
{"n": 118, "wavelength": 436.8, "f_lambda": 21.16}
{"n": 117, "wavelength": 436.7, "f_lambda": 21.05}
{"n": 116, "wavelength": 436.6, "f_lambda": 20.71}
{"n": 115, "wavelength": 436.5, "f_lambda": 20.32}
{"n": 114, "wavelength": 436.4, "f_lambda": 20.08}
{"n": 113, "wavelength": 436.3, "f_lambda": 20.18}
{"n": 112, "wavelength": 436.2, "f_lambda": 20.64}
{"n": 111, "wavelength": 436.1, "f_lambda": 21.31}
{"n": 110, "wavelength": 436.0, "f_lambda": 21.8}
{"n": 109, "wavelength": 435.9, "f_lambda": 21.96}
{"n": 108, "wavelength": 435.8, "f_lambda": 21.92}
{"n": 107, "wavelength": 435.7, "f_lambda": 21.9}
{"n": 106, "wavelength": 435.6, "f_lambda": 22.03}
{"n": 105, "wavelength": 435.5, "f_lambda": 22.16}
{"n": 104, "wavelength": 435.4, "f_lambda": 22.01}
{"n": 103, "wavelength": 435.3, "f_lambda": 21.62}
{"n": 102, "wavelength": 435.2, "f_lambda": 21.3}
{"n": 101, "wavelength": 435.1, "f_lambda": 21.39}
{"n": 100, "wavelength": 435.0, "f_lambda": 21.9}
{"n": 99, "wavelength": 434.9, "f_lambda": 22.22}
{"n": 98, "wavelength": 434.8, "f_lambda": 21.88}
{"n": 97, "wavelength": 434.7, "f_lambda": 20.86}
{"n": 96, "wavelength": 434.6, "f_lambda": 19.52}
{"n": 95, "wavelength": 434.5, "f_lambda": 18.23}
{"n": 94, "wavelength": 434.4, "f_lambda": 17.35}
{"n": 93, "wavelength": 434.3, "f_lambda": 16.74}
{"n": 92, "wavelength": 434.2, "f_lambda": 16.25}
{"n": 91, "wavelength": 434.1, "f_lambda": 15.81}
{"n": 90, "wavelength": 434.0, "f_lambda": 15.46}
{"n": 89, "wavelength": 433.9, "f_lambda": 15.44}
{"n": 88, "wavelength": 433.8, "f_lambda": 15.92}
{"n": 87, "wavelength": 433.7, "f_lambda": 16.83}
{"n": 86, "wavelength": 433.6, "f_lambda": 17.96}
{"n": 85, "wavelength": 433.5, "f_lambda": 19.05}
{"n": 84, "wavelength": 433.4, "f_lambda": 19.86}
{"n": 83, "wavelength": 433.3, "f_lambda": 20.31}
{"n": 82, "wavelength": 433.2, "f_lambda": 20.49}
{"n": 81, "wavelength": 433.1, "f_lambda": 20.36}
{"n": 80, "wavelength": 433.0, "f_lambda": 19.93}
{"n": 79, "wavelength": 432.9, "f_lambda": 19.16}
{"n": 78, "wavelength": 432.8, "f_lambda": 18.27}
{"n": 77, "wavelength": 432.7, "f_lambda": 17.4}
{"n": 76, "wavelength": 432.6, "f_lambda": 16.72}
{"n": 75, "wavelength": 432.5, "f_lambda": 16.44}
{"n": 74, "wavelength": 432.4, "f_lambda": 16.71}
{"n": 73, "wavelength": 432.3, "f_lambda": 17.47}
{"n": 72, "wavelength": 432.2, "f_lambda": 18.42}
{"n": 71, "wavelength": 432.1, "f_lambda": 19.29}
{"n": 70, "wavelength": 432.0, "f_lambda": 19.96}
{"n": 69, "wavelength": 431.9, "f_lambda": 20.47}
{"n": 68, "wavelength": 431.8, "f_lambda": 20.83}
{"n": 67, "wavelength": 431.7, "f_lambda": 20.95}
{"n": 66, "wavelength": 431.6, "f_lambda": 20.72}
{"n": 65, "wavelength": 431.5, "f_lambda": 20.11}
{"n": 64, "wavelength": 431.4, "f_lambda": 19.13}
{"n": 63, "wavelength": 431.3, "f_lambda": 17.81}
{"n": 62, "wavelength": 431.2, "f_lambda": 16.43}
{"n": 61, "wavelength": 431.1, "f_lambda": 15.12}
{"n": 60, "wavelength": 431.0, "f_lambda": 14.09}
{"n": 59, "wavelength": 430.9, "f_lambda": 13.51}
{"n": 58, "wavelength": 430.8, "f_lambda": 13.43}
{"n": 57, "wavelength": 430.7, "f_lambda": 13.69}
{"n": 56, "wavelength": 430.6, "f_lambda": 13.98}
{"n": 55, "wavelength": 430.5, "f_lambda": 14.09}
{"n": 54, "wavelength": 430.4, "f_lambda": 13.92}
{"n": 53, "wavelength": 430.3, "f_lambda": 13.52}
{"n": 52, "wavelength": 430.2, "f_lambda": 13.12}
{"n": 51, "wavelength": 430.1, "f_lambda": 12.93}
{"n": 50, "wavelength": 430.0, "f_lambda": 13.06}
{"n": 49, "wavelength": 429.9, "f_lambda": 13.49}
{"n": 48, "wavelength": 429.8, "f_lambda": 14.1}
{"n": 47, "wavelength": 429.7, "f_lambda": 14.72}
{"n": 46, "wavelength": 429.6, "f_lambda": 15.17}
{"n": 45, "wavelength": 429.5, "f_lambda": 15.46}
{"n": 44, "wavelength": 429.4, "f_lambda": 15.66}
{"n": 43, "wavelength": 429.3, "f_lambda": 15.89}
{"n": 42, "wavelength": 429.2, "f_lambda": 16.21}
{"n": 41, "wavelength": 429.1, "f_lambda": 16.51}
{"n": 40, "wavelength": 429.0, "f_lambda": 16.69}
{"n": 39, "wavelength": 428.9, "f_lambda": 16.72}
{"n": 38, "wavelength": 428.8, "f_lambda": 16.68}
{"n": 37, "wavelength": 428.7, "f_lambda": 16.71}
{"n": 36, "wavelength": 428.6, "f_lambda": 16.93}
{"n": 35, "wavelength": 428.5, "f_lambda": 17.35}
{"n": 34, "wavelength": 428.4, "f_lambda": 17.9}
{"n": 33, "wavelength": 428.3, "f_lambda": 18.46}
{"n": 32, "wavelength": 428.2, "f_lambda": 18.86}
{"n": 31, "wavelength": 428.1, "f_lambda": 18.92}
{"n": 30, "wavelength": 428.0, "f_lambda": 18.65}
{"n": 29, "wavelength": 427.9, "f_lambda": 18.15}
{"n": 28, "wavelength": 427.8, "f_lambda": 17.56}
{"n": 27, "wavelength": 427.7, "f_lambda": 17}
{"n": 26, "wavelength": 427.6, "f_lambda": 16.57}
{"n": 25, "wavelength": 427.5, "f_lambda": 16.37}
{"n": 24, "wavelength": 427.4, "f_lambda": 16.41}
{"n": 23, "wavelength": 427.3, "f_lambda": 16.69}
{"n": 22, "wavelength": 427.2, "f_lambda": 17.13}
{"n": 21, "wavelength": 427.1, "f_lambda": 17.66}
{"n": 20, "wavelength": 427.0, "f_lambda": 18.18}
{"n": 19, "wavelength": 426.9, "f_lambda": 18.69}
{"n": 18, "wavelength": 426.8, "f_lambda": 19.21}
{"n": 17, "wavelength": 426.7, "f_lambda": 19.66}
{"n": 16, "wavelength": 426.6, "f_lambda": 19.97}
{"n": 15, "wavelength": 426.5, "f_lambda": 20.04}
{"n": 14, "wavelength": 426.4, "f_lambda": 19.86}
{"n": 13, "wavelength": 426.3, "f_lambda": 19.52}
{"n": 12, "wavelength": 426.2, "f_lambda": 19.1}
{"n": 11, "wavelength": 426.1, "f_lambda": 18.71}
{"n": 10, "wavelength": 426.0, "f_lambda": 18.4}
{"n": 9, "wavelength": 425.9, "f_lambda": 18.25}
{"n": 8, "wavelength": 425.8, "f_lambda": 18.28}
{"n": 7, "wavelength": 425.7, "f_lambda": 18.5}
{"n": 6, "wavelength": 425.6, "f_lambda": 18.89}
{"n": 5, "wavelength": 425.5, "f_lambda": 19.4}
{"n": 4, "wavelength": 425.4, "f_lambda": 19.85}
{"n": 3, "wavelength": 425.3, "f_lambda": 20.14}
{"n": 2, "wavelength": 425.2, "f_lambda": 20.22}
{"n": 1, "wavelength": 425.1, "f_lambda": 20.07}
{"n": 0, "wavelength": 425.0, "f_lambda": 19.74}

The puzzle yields -0.48 nm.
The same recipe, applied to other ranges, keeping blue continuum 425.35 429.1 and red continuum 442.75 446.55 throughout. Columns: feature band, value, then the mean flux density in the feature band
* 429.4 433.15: 0.43 nm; 16.6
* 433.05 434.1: 0.06 nm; 18.1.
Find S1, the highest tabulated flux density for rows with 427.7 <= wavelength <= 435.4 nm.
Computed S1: 22.22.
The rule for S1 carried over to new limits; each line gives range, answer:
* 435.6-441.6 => 22.03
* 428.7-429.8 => 16.72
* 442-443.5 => 21.2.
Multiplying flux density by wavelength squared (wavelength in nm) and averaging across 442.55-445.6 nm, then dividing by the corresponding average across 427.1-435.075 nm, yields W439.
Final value 1.3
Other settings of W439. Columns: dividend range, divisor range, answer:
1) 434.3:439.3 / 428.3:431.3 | 1.33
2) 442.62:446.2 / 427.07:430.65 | 1.39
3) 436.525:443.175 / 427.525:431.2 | 1.31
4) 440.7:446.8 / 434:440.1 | 1.10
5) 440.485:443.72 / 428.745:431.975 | 1.37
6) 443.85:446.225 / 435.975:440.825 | 1.11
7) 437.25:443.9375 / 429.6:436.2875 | 1.12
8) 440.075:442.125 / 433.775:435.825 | 1.07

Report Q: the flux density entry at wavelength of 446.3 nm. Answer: 20.02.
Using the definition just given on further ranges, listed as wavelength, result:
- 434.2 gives 16.25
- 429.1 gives 16.51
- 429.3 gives 15.89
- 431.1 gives 15.12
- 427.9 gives 18.15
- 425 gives 19.74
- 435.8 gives 21.92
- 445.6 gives 19.6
